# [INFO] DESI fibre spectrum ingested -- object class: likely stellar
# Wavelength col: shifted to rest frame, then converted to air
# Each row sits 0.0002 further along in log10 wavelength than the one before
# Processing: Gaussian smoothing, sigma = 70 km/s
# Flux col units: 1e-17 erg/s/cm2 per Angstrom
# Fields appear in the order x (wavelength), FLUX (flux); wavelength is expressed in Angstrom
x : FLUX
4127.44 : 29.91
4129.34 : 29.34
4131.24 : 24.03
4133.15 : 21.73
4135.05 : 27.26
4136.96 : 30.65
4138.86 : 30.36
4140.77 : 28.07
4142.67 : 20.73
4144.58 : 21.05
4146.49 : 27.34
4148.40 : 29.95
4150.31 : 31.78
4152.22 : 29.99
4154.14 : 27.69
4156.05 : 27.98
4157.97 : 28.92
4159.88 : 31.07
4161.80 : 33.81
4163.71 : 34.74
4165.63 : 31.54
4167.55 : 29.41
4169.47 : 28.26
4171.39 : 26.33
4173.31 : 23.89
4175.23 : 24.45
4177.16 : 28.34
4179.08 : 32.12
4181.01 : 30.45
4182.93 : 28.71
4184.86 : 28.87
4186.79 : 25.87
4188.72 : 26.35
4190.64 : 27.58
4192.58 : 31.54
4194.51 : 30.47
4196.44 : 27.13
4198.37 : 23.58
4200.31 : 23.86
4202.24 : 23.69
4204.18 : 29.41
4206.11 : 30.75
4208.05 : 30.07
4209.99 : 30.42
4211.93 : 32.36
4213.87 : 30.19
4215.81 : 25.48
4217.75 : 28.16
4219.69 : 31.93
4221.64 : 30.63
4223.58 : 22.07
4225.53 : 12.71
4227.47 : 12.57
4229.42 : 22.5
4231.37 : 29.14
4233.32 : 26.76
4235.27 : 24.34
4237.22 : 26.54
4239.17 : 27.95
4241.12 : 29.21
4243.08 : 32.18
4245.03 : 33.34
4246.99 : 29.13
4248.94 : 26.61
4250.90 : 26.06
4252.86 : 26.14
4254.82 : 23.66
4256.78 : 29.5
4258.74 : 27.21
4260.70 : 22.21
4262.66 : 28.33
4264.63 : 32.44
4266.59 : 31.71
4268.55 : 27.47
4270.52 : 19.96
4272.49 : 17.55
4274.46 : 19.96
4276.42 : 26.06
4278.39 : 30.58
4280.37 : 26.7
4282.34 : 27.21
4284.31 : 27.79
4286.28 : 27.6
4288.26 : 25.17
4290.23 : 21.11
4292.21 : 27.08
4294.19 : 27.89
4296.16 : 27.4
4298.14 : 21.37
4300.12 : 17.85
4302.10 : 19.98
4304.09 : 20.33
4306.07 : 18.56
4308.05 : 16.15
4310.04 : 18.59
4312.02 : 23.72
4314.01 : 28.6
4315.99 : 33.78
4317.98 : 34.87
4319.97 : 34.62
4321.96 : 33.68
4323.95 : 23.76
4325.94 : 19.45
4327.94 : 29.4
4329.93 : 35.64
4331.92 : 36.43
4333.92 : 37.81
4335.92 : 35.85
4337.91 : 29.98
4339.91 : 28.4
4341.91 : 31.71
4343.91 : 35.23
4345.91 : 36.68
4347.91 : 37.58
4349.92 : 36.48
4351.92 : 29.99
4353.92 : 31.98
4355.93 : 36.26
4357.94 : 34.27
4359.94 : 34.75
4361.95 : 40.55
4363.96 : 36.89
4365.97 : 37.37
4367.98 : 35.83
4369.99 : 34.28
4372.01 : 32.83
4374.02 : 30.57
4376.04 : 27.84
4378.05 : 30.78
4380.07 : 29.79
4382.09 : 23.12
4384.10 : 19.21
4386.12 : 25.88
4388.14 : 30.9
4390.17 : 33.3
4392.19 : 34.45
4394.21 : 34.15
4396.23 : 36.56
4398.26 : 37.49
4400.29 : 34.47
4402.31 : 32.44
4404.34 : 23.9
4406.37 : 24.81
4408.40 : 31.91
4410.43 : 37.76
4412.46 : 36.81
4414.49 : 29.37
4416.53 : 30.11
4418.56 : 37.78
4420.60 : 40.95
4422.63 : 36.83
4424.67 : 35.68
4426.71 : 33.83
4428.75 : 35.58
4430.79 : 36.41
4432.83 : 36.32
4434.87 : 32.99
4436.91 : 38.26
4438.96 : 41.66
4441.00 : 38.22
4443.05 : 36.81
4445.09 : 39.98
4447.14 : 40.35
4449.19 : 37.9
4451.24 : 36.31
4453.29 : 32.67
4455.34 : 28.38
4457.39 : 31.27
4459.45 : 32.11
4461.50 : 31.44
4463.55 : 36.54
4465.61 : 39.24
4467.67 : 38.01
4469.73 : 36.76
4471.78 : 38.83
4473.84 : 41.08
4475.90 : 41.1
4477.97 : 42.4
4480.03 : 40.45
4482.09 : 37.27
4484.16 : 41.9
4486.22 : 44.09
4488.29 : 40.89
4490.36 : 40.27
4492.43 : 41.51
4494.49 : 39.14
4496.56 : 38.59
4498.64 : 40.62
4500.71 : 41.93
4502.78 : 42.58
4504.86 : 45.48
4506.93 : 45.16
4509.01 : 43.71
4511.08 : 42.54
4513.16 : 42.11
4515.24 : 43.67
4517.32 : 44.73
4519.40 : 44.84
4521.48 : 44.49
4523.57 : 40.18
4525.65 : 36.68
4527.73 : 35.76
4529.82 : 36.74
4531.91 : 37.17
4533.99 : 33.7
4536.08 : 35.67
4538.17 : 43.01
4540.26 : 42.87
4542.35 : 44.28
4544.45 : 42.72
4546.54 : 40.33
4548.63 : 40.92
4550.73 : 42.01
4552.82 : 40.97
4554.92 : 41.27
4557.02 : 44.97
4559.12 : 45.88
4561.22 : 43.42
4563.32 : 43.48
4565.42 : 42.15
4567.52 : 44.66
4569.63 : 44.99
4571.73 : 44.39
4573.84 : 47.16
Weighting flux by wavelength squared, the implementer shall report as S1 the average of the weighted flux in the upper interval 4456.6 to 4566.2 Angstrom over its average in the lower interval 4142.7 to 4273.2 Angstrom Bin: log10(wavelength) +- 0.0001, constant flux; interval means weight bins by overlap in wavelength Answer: 1.70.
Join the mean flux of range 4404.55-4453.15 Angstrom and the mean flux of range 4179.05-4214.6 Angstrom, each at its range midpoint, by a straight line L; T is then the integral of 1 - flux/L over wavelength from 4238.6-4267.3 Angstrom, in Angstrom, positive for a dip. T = 1.8 Angstrom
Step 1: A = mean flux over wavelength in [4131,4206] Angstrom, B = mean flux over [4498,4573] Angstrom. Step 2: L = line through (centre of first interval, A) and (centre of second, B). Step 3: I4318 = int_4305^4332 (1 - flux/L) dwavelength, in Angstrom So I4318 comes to 5.1 Angstrom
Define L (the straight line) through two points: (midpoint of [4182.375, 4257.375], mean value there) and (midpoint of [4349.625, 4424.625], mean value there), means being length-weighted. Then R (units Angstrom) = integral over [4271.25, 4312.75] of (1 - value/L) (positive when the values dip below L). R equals 8.8 Angstrom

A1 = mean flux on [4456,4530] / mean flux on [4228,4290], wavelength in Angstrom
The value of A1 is 1.51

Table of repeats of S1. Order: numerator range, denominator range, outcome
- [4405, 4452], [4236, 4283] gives 1.44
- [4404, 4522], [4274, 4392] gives 1.38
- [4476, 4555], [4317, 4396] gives 1.36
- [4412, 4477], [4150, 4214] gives 1.42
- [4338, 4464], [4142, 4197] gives 1.32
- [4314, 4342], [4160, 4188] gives 1.17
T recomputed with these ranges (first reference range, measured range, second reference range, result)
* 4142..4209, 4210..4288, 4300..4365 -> 7.4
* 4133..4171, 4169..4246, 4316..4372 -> 7.4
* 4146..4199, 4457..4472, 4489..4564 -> 1.4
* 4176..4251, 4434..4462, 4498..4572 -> 1.7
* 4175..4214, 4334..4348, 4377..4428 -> -1.2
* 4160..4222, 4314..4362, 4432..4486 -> 0.6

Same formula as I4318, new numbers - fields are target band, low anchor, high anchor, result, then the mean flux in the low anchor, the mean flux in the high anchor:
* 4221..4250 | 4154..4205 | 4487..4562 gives 4.6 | 28.4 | 41.4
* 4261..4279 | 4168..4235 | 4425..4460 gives 2.3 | 26.9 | 35.9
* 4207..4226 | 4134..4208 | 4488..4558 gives 1.3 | 28.3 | 41.2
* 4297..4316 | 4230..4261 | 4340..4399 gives 5.6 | 27.5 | 32.9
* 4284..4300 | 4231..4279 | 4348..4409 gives 1.9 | 26.9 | 32.2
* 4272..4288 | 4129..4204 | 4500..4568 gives 3.3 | 27.9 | 41.8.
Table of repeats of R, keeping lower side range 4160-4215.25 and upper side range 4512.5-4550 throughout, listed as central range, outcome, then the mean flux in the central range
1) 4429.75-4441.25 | 0.00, 37.3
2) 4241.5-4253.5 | 0.69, 29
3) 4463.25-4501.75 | -1.22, 40.1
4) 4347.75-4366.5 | -0.50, 35.5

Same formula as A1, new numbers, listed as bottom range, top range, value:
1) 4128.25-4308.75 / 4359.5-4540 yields 1.37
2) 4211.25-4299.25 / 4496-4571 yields 1.59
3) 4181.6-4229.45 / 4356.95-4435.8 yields 1.23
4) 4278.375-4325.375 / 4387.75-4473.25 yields 1.38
